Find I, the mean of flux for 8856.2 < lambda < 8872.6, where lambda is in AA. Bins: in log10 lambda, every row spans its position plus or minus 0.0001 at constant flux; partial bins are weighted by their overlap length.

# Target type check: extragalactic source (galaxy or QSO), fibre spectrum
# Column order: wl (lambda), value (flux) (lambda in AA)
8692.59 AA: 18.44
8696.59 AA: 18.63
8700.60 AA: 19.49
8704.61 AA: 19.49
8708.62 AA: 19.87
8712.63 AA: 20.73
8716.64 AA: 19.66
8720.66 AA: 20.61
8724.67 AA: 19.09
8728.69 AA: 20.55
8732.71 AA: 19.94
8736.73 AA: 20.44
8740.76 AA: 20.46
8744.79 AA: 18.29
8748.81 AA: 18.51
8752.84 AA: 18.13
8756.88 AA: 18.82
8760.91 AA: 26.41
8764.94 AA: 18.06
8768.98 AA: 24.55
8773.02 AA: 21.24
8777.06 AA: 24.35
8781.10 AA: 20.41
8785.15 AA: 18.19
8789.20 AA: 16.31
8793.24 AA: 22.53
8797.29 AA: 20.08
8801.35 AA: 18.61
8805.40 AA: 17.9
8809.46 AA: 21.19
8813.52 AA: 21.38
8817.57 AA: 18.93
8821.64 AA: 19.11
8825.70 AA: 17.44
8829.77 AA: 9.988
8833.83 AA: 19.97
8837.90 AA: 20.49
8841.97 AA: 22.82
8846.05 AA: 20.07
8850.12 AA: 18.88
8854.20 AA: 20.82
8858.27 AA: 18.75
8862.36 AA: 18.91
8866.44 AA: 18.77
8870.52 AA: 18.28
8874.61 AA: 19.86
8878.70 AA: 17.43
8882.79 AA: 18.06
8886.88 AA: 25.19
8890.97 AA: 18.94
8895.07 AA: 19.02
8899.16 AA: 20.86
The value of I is 18.7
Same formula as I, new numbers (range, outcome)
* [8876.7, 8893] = 19.9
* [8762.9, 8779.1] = 22.1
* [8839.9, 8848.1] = 21.4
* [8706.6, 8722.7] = 20.2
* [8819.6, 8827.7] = 18.3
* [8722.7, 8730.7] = 19.8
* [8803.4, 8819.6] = 19.9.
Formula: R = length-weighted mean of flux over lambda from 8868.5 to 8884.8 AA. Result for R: 18.4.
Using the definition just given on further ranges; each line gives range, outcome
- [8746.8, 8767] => 20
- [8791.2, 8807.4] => 19.8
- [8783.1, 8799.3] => 19.3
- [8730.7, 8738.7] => 20.2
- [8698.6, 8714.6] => 19.9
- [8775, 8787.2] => 21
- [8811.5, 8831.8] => 17.4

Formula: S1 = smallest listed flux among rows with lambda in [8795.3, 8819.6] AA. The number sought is 17.9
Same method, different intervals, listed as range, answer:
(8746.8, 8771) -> 18.06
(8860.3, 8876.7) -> 18.28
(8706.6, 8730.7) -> 19.09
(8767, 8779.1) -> 21.24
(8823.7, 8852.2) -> 9.988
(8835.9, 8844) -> 20.49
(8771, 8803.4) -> 16.31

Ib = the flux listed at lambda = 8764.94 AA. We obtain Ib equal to 18.06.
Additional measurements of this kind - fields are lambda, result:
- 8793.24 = 22.53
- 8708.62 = 19.87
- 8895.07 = 19.02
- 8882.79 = 18.06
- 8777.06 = 24.35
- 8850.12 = 18.88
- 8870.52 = 18.28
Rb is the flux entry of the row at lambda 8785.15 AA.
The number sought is 18.19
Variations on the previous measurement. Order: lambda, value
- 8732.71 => 19.94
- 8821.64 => 19.11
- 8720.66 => 20.61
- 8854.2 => 20.82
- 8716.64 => 19.66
